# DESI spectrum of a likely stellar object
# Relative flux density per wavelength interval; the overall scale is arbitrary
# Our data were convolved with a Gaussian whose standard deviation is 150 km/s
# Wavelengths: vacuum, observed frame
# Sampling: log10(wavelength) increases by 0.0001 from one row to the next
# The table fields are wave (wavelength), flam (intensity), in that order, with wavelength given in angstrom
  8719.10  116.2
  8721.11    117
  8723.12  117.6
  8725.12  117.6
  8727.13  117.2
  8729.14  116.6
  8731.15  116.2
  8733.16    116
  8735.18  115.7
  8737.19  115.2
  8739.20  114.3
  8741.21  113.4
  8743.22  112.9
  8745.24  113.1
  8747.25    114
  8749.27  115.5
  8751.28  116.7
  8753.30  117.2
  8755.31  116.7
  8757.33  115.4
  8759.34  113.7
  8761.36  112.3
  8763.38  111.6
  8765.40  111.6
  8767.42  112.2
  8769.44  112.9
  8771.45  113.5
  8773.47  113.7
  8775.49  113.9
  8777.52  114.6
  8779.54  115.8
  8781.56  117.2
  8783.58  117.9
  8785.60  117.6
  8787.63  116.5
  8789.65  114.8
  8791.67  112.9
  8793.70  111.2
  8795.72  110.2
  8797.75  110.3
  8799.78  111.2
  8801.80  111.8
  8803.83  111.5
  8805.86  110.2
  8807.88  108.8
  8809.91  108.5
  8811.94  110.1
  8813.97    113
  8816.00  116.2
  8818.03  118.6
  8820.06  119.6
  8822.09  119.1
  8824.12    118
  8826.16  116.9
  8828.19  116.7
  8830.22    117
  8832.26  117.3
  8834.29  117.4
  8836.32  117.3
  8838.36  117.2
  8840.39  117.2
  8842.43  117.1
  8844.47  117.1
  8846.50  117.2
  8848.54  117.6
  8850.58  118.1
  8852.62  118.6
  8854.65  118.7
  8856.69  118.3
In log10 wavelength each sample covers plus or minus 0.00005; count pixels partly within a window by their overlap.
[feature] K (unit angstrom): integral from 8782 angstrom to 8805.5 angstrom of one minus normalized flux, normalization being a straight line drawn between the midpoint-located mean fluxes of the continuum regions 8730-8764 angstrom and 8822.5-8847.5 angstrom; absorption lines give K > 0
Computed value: 0.6 angstrom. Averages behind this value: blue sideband 115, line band 113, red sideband 117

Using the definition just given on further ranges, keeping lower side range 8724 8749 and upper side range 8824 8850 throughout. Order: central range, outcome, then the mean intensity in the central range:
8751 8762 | 0.0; 115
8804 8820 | 0.6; 113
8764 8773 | 0.3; 113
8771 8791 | 0.1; 116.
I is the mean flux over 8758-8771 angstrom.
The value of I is 113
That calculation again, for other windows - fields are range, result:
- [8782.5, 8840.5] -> 115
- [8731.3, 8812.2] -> 114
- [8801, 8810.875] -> 110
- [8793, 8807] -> 111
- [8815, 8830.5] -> 118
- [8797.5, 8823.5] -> 113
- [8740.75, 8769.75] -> 114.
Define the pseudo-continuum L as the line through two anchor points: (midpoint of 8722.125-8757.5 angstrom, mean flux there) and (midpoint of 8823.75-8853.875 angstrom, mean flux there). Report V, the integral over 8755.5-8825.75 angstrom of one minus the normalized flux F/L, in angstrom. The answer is 1.7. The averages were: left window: 116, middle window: 114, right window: 117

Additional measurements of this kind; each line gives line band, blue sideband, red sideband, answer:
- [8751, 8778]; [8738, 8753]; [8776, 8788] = 0.4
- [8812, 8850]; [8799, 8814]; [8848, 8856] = -0.8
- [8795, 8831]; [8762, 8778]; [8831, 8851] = 0.6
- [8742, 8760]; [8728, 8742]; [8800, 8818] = -0.1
